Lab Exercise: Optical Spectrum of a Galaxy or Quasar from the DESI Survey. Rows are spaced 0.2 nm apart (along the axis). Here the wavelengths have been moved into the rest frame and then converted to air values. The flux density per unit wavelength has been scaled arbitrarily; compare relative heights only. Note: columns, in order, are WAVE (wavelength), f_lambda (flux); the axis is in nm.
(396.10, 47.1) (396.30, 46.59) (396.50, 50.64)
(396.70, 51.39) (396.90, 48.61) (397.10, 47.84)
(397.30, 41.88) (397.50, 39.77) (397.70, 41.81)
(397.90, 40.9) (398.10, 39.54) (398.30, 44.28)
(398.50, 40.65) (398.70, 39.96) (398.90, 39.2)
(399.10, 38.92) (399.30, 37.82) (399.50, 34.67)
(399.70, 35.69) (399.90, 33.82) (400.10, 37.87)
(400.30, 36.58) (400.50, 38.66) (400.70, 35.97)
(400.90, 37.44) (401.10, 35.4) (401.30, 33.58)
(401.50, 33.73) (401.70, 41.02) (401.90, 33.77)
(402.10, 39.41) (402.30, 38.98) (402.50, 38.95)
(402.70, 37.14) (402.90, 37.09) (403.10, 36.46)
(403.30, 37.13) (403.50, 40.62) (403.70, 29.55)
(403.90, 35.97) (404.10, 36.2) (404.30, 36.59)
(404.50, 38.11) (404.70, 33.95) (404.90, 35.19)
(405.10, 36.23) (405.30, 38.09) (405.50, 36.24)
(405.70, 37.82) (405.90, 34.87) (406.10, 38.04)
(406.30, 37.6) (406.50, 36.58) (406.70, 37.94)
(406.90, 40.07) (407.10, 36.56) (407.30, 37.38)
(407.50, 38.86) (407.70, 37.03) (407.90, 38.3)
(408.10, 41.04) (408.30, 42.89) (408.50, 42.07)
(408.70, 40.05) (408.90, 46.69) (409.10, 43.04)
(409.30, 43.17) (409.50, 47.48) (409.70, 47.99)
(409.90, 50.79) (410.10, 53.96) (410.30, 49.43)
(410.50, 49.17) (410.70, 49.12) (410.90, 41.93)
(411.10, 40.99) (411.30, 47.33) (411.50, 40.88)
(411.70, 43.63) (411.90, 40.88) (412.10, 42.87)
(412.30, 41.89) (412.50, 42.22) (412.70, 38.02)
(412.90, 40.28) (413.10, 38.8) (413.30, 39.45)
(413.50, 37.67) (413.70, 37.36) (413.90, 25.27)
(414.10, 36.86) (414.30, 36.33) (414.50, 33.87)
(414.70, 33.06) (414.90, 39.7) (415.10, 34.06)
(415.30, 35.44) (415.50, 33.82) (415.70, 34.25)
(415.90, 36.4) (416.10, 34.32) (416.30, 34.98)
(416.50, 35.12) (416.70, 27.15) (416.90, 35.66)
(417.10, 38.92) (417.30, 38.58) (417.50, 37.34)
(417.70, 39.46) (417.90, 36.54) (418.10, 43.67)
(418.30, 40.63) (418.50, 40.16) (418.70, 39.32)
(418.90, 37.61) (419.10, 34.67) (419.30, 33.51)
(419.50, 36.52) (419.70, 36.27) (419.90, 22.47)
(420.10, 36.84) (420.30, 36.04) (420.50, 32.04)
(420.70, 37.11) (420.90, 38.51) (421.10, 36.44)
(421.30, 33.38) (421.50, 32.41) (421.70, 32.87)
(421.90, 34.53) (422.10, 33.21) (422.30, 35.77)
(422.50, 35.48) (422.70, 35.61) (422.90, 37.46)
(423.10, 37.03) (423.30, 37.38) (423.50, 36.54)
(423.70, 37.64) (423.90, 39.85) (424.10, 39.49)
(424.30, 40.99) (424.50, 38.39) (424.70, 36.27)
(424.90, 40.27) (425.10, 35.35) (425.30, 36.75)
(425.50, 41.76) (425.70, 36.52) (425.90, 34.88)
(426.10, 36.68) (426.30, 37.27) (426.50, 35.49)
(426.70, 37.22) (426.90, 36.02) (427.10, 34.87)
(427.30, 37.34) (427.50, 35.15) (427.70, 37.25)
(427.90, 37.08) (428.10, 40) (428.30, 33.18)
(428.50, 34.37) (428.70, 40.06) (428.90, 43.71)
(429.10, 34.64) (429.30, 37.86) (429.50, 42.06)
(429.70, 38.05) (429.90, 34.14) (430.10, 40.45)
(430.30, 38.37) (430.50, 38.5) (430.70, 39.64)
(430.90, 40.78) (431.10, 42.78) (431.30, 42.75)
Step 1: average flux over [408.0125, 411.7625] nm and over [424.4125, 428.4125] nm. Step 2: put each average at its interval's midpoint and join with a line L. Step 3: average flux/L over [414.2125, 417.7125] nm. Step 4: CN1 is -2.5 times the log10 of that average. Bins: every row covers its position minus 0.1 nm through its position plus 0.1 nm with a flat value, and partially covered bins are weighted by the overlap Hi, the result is 0.193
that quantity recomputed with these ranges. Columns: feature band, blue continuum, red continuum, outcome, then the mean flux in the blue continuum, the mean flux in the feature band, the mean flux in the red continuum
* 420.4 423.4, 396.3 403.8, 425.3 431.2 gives 0.08 mag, 39.2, 35.3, 37.8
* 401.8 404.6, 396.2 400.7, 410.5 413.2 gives 0.13 mag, 41.1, 36.9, 42.5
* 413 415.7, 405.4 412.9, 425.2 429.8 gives 0.15 mag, 42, 35.5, 37.3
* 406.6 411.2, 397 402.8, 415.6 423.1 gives -0.17 mag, 38.5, 43.3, 35.7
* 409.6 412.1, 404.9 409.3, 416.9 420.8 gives -0.21 mag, 38.9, 46.2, 36.7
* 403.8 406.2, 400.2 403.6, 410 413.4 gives 0.08 mag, 37.2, 36.4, 43.6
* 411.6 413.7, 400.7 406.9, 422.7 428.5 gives -0.10 mag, 36.7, 40.4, 37.2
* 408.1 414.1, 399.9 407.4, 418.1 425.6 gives -0.17 mag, 36.8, 42.8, 36.5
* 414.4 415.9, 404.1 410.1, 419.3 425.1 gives 0.08 mag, 39.9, 35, 35.9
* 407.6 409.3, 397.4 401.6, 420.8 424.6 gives -0.11 mag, 37.9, 41.5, 36.5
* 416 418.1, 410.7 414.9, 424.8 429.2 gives 0.07 mag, 39.2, 36.2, 37.1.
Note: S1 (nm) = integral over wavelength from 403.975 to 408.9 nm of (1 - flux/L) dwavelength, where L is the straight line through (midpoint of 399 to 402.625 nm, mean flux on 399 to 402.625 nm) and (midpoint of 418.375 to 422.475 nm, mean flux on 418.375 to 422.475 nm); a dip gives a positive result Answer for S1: -0.232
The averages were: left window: 36.8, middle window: 38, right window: 35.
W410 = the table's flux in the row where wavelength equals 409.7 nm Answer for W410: 47.99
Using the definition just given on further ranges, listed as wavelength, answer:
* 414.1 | 36.86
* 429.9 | 34.14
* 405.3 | 38.09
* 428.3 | 33.18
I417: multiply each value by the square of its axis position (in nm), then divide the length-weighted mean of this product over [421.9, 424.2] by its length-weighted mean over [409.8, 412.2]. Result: 0.8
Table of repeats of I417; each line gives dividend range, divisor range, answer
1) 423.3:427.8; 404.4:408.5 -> 1.08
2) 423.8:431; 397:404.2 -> 1.13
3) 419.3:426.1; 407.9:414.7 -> 0.91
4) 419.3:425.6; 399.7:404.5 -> 1.09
